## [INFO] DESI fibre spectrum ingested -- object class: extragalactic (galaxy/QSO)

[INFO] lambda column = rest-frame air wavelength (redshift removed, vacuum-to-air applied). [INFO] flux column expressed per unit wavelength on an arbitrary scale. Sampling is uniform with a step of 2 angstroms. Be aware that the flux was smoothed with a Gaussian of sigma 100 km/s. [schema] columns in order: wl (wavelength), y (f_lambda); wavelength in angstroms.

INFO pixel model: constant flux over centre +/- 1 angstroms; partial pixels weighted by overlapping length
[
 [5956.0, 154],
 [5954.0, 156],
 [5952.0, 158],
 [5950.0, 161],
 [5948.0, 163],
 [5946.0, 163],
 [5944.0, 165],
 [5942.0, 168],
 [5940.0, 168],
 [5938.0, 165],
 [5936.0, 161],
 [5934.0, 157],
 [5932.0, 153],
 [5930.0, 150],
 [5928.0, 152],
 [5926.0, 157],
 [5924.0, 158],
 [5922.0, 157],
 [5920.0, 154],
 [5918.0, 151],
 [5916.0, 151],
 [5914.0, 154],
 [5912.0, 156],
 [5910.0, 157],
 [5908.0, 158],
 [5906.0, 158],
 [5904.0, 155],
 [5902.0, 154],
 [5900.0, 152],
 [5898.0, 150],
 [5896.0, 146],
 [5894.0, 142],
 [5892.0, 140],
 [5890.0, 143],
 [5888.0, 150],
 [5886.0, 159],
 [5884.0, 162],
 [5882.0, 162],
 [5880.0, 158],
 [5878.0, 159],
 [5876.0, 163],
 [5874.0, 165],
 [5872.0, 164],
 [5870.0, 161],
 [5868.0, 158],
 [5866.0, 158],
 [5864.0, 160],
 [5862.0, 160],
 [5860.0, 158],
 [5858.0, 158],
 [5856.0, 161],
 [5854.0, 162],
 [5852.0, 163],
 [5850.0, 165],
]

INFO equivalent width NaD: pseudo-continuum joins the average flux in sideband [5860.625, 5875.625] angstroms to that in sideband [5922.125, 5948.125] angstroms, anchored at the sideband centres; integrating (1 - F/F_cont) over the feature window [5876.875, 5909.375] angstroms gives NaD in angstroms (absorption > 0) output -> 1.5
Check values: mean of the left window 161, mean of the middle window 153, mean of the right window 160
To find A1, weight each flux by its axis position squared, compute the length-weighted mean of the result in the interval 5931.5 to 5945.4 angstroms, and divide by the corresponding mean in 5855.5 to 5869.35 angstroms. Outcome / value 1.05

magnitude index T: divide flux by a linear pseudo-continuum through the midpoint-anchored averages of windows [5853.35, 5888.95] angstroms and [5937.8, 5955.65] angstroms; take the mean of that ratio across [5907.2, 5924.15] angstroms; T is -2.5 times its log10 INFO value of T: 0.04 mag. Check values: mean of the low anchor 160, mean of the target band 155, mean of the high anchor 163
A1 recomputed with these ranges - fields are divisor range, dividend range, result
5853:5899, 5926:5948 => 1.05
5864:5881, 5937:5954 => 1.04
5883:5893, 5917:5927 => 1.04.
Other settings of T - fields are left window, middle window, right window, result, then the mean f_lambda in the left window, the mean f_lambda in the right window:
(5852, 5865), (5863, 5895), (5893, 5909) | -0.002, 160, 152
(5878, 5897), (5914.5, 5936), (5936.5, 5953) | 0.037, 152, 164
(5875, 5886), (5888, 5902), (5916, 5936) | 0.087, 161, 154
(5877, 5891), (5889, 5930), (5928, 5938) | 0.027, 156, 156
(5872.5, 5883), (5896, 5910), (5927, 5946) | 0.047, 162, 160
